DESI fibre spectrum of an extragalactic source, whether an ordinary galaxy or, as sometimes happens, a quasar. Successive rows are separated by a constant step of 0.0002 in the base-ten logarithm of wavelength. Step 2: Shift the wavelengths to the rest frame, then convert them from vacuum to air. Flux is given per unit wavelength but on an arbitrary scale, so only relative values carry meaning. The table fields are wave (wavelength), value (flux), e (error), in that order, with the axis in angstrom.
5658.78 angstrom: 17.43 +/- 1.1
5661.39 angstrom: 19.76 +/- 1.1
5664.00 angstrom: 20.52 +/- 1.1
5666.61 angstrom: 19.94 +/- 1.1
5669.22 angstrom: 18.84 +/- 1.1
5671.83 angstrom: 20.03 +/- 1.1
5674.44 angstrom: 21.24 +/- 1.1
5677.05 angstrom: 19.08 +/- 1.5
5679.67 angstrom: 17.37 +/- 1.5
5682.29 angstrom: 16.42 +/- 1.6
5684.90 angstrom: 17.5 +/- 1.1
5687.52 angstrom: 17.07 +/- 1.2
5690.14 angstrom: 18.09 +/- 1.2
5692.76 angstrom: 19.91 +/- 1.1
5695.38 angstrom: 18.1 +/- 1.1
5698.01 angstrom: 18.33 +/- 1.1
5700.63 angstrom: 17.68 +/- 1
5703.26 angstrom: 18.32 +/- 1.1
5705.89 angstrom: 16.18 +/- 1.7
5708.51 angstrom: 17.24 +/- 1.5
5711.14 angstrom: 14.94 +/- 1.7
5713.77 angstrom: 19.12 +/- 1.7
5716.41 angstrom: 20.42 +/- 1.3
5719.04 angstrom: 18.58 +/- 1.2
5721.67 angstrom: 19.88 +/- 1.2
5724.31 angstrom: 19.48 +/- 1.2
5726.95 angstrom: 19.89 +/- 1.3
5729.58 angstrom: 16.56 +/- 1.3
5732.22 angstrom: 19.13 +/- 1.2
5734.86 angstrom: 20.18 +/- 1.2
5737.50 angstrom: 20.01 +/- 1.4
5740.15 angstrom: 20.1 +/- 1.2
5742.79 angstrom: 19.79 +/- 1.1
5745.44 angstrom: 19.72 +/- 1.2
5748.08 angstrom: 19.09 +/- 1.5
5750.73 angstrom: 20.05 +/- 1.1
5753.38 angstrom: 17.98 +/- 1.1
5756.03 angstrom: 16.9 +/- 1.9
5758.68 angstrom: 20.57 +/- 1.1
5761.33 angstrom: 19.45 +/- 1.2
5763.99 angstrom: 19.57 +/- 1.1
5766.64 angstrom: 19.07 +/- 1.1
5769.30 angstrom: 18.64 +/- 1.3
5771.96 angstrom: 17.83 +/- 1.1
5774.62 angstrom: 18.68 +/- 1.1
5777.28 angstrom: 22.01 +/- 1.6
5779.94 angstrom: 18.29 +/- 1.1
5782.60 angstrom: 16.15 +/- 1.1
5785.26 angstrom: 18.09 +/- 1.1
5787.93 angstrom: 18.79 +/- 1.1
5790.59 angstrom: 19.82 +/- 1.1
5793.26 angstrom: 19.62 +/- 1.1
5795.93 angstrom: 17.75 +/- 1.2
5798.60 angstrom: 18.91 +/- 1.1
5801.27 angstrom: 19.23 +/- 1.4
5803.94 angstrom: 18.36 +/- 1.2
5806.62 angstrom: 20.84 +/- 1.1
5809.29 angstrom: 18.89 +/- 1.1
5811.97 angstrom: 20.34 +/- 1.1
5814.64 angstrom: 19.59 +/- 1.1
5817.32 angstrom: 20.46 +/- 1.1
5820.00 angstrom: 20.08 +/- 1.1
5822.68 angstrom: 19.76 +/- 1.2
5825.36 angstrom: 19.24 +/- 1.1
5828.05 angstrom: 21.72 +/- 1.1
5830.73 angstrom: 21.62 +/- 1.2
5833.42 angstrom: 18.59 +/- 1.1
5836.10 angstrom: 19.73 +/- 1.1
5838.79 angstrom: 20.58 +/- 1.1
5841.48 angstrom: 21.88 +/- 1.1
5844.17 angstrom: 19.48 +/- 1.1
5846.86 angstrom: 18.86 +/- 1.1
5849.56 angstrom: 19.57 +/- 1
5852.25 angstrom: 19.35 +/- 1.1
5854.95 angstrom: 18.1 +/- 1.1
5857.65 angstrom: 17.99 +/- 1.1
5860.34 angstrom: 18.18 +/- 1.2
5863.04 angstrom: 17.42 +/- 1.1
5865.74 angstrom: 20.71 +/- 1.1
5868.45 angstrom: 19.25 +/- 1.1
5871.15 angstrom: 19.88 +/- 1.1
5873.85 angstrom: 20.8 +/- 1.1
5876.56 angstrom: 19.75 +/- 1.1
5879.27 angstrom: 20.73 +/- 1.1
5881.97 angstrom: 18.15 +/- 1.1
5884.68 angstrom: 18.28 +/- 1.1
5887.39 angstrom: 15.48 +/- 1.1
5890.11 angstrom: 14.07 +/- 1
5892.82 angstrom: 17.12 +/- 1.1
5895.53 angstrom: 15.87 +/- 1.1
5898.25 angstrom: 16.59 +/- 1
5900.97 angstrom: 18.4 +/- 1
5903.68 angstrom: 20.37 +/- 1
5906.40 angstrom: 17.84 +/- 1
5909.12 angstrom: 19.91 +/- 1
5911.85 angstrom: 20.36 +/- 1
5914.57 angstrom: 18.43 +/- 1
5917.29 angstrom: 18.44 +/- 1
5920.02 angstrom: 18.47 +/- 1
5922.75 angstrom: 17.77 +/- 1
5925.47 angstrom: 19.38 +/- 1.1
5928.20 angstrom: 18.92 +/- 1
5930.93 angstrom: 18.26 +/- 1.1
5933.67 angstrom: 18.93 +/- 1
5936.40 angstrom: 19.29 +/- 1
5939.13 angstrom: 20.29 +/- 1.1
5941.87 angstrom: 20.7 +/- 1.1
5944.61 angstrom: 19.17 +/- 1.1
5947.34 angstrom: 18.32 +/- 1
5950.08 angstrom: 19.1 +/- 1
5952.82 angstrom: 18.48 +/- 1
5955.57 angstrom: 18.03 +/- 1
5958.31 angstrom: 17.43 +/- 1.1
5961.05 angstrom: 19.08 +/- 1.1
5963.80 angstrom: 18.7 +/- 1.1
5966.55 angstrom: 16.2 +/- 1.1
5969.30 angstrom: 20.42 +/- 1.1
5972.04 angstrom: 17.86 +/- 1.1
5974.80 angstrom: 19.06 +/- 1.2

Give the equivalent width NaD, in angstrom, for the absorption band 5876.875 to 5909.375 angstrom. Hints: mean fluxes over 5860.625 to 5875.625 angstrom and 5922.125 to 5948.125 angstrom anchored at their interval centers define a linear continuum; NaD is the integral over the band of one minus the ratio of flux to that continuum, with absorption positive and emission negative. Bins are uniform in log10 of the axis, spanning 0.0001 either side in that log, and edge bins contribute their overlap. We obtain 2.78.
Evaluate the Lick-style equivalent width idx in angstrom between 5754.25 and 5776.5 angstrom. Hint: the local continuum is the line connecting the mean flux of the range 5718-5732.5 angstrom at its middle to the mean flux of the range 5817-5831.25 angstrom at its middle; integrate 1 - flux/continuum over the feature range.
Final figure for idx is 0.7 angstrom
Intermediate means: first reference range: 18.9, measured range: 18.9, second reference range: 20.4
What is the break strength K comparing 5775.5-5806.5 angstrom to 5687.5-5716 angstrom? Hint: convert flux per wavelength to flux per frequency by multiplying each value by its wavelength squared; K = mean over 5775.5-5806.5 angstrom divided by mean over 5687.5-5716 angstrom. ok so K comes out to 1.1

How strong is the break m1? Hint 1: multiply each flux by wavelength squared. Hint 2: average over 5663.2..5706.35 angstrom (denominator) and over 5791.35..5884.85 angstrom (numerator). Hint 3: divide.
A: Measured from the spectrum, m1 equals 1.11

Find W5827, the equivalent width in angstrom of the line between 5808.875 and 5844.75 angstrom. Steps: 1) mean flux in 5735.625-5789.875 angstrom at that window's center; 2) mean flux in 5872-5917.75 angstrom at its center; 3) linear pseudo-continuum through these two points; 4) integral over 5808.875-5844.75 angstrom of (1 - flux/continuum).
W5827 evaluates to -2.9 angstrom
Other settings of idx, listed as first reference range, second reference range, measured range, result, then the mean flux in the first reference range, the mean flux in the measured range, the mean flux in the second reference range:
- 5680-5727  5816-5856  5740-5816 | 0.18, 18.1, 19.1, 19.9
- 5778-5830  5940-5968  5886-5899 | 2.11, 19.3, 15.8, 18.6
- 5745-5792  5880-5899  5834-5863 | -3.07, 18.9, 19.3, 16.6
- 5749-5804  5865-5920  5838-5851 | -0.98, 18.9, 20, 18.5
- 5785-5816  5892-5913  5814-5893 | -2.01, 19.2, 19.2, 18.3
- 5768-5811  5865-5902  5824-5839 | -1.34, 18.9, 20.2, 18.2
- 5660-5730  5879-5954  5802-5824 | -1.52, 18.6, 19.8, 18.4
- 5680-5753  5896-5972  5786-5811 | -0.67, 18.6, 19.1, 18.7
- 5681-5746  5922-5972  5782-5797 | 0.08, 18.5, 18.5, 18.8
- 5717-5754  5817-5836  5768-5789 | 1.26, 19.4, 18.6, 20.2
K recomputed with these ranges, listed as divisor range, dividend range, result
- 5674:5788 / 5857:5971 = 1.06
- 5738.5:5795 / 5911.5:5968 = 1.04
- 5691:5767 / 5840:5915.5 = 1.04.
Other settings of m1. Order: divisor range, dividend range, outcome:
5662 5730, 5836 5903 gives 1.07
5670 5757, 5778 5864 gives 1.08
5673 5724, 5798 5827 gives 1.12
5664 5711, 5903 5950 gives 1.13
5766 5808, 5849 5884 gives 1.05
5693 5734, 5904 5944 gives 1.12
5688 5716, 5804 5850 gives 1.17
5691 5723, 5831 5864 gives 1.11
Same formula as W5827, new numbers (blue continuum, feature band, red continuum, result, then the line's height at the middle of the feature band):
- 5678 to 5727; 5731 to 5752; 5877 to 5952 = -1.8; 18.2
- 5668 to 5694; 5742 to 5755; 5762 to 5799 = -0.4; 18.7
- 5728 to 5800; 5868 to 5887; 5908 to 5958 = -0.4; 19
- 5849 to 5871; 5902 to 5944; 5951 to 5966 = -1.6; 18.5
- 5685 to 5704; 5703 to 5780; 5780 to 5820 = -1.5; 18.6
